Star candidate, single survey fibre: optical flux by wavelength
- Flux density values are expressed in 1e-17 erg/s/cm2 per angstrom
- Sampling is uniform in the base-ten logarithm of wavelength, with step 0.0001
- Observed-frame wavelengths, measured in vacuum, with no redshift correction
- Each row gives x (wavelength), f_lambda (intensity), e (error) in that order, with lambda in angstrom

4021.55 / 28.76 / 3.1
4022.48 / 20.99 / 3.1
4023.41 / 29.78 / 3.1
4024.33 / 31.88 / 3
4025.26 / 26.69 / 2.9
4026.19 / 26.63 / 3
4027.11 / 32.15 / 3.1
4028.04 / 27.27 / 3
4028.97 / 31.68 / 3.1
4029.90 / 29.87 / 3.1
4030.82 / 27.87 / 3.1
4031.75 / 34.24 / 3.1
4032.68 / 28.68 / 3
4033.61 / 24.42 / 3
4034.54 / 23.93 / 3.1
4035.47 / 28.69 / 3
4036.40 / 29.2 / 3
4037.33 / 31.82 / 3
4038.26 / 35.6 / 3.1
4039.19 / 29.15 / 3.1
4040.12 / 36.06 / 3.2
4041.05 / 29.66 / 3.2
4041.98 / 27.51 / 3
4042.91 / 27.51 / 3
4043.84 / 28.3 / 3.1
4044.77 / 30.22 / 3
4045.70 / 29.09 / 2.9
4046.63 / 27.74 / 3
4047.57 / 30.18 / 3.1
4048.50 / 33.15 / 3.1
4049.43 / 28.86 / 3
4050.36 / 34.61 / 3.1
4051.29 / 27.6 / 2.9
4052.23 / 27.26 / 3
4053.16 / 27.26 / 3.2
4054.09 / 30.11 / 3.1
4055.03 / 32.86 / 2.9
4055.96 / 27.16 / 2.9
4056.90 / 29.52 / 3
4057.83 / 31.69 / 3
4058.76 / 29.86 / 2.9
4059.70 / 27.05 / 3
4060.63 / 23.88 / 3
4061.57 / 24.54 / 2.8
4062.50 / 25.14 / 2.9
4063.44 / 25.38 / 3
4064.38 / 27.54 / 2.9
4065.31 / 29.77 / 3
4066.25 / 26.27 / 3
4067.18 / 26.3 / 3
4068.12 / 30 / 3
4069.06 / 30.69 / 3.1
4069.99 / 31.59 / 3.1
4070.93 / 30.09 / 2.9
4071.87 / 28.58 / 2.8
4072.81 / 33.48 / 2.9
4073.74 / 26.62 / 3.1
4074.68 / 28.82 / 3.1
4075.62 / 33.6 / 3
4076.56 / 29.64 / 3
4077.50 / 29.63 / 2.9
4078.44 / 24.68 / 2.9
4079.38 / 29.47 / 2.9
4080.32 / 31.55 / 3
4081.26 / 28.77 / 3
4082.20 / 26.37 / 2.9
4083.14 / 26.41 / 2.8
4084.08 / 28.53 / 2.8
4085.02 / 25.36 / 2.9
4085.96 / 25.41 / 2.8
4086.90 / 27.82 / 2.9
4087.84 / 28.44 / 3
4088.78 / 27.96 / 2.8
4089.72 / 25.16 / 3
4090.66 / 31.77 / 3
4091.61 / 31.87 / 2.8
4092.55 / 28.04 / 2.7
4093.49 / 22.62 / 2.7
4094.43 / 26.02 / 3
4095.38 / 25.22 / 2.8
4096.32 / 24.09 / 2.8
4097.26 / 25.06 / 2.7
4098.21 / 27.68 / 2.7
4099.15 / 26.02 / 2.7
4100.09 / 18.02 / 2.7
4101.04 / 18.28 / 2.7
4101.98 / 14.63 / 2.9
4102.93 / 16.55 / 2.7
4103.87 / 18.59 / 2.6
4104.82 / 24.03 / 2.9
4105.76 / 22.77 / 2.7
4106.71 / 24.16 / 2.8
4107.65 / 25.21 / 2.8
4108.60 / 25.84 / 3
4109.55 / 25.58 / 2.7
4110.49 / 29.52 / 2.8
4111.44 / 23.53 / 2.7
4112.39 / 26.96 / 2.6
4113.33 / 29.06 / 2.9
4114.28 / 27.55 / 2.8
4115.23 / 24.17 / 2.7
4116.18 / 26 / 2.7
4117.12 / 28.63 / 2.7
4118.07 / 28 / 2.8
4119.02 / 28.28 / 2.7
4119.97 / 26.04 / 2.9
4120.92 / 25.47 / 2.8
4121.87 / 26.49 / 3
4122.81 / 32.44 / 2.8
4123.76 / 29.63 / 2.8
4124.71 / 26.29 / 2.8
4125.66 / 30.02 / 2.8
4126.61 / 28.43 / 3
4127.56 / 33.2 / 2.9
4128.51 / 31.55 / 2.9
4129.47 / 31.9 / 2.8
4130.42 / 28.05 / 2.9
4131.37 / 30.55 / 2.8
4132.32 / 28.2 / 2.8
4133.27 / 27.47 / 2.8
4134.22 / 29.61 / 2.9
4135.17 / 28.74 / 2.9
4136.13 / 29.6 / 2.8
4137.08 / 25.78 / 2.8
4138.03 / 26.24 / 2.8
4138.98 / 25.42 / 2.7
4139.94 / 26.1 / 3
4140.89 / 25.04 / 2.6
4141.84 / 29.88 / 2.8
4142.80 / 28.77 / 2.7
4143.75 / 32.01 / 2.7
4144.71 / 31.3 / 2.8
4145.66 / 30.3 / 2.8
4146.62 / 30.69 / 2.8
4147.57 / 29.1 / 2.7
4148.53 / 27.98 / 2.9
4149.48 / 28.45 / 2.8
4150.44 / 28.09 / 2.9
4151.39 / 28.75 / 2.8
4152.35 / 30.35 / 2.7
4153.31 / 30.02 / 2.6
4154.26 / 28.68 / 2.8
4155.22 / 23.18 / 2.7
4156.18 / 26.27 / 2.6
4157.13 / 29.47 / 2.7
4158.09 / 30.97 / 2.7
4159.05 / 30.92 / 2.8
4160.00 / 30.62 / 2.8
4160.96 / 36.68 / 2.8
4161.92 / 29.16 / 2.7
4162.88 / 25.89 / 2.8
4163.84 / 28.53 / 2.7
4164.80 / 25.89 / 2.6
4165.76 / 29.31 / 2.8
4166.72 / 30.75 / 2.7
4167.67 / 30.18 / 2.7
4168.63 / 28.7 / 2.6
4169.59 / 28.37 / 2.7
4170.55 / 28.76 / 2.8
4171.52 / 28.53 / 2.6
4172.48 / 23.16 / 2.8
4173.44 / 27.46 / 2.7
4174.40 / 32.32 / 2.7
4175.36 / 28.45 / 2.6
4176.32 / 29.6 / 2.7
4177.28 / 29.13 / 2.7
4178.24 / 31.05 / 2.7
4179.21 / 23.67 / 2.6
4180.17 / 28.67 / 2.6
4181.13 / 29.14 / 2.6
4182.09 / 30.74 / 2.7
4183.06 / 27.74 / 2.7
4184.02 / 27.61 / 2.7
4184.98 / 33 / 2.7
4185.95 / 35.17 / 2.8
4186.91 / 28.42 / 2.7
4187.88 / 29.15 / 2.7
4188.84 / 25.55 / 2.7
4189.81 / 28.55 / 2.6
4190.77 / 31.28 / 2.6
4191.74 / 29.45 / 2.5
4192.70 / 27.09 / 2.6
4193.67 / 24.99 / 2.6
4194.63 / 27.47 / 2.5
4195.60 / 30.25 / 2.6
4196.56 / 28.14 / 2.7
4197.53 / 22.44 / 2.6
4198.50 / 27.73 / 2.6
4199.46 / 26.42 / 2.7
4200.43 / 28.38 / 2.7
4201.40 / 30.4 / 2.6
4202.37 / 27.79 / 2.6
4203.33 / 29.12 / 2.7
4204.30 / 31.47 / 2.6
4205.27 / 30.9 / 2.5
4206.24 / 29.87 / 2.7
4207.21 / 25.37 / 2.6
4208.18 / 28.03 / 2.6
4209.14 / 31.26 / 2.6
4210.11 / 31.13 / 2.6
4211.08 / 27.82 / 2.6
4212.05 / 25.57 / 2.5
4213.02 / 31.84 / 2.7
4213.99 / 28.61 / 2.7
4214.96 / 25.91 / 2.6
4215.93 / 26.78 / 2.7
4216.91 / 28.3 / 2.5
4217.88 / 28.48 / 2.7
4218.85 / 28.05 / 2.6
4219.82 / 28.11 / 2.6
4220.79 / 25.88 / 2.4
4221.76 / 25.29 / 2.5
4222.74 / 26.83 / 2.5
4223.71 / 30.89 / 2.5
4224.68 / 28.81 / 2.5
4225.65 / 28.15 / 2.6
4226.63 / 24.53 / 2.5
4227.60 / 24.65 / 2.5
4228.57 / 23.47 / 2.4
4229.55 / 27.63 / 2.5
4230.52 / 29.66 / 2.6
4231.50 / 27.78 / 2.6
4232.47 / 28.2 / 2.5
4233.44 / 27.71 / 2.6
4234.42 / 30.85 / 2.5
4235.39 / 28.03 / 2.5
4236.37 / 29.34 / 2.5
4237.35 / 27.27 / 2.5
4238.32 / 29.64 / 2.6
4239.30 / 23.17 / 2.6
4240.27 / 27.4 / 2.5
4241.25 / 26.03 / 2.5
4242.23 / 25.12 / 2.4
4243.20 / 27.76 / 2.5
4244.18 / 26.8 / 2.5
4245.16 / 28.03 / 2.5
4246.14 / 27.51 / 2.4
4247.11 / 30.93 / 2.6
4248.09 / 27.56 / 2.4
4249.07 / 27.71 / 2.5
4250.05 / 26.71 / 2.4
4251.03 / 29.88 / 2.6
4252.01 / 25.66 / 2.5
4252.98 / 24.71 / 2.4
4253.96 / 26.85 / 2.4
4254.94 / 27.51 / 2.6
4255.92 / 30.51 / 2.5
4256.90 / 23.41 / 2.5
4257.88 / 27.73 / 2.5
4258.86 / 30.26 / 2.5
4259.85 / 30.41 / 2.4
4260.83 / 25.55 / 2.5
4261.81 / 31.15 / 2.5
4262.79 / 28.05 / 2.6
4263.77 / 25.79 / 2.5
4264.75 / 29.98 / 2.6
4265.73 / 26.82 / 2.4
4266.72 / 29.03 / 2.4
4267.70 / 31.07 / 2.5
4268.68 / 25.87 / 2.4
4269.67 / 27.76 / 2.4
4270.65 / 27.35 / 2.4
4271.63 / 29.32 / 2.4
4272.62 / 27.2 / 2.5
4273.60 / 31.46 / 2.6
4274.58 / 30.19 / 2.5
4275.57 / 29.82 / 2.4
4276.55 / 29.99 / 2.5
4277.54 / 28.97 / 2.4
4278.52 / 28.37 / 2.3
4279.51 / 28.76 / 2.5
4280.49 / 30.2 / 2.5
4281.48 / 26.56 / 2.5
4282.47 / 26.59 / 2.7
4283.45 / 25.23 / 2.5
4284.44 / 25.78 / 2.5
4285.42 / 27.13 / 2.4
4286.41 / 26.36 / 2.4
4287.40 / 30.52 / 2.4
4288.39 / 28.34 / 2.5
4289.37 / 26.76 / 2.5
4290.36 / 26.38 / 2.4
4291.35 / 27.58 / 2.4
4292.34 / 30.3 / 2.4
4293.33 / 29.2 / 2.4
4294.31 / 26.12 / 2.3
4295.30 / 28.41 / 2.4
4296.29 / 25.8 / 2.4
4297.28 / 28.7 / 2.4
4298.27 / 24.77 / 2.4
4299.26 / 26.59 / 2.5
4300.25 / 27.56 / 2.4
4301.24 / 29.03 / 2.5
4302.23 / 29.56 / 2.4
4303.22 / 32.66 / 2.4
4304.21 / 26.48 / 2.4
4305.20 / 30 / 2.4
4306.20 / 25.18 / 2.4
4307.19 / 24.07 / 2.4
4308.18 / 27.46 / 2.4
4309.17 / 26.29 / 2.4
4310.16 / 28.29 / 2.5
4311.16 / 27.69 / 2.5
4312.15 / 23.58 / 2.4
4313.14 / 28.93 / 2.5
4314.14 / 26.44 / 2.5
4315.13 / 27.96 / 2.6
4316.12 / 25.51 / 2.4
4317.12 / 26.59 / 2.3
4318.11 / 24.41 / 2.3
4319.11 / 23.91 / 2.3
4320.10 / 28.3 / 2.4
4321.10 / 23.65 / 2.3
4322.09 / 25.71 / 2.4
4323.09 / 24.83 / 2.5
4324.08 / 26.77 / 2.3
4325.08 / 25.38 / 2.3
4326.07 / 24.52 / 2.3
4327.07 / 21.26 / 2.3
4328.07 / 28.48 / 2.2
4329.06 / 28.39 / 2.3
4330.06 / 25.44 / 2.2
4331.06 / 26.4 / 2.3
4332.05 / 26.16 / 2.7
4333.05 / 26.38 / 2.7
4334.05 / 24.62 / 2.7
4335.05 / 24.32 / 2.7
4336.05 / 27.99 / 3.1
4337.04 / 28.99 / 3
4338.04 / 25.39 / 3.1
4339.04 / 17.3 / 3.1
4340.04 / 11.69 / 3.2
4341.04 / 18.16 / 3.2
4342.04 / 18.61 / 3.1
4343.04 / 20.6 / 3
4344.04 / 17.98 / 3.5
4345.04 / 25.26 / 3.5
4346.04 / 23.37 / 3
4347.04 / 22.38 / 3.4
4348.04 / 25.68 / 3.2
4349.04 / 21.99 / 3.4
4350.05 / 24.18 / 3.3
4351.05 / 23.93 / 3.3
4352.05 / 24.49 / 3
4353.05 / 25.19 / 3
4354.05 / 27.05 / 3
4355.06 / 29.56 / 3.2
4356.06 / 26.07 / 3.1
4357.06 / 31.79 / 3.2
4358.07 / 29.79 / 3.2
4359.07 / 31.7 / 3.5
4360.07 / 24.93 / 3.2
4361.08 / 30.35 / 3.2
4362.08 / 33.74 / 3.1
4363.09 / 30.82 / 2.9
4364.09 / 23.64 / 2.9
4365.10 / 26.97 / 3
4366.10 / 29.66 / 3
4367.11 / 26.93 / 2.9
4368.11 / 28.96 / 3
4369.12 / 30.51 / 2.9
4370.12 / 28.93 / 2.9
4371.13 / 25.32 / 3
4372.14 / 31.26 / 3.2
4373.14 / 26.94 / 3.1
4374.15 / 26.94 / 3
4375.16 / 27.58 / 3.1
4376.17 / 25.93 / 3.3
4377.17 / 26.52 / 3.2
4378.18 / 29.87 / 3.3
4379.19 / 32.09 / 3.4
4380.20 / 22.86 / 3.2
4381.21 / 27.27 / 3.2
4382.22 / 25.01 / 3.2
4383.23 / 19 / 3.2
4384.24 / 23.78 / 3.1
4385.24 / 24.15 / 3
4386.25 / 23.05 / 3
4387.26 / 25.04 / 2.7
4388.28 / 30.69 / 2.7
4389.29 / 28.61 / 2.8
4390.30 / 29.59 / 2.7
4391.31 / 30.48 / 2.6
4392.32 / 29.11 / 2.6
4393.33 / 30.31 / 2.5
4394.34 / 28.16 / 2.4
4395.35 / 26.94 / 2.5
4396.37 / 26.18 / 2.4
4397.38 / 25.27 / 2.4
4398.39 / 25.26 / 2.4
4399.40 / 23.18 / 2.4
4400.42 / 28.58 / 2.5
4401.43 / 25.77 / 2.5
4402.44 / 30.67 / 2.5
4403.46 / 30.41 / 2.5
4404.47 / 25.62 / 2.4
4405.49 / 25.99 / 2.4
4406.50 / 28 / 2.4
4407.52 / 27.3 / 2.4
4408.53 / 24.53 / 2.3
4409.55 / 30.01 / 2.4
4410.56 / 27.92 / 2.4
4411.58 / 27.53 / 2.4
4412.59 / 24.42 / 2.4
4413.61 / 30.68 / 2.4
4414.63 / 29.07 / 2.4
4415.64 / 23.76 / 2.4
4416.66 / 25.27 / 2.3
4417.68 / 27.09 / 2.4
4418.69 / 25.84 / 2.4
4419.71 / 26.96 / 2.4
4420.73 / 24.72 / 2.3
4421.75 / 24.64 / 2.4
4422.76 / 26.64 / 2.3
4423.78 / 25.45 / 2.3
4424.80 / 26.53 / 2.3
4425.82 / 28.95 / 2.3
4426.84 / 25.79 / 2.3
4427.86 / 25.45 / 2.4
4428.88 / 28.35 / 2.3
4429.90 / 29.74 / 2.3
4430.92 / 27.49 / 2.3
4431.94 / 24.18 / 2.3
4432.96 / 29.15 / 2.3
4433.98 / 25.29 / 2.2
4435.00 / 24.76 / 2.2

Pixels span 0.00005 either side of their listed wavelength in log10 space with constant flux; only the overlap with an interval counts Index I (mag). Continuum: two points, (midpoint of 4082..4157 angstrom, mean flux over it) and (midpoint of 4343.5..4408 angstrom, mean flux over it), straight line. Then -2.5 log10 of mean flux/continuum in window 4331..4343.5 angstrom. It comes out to 0.186 mag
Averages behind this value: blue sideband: 27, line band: 22.7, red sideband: 26.9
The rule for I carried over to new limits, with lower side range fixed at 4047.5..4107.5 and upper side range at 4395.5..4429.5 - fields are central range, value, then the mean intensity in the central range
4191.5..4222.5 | -0.04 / 28.1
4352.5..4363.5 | -0.09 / 29.1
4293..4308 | -0.03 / 27.6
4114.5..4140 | -0.05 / 28.3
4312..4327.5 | 0.05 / 25.5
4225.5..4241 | -0.01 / 27.3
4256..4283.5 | -0.06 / 28.4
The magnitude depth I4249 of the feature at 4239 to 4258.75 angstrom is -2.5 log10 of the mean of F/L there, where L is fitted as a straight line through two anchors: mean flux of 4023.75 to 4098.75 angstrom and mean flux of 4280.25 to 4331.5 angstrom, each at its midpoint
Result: 0.00 mag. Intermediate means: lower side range 28.7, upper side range 26.9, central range 27.2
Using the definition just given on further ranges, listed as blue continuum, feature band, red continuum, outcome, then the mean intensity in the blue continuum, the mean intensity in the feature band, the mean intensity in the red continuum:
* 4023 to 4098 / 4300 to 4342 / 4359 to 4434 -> 0.077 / 28.7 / 25.7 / 27.2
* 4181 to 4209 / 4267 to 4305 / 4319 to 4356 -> -0.094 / 28.7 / 28.1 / 24.2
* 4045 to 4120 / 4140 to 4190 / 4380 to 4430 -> -0.077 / 27.1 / 29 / 26.7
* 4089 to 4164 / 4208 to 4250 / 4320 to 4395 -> -0.038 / 27.3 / 27.7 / 26.1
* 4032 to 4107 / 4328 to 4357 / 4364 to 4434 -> 0.130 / 27.6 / 24.1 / 27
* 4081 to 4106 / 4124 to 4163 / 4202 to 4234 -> -0.115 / 24.9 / 29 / 28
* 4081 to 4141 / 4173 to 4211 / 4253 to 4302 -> -0.062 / 26.5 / 28.8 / 28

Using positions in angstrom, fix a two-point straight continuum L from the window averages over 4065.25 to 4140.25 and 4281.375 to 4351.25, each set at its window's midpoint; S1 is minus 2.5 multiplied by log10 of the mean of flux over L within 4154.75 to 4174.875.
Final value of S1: -0.08 mag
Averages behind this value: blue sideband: 27.1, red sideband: 25.7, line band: 28.8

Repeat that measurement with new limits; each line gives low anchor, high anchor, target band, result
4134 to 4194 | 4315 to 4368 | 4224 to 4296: -0.03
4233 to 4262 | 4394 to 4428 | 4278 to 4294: -0.01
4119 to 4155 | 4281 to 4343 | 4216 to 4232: 0.01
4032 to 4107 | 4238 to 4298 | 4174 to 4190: -0.06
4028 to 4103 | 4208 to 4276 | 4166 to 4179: -0.03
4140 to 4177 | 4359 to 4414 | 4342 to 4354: 0.20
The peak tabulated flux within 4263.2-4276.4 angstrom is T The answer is 31.46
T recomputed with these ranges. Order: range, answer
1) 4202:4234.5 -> 31.84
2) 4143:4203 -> 36.68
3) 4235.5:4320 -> 32.66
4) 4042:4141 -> 34.61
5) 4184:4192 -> 35.17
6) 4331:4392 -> 33.74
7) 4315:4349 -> 28.99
